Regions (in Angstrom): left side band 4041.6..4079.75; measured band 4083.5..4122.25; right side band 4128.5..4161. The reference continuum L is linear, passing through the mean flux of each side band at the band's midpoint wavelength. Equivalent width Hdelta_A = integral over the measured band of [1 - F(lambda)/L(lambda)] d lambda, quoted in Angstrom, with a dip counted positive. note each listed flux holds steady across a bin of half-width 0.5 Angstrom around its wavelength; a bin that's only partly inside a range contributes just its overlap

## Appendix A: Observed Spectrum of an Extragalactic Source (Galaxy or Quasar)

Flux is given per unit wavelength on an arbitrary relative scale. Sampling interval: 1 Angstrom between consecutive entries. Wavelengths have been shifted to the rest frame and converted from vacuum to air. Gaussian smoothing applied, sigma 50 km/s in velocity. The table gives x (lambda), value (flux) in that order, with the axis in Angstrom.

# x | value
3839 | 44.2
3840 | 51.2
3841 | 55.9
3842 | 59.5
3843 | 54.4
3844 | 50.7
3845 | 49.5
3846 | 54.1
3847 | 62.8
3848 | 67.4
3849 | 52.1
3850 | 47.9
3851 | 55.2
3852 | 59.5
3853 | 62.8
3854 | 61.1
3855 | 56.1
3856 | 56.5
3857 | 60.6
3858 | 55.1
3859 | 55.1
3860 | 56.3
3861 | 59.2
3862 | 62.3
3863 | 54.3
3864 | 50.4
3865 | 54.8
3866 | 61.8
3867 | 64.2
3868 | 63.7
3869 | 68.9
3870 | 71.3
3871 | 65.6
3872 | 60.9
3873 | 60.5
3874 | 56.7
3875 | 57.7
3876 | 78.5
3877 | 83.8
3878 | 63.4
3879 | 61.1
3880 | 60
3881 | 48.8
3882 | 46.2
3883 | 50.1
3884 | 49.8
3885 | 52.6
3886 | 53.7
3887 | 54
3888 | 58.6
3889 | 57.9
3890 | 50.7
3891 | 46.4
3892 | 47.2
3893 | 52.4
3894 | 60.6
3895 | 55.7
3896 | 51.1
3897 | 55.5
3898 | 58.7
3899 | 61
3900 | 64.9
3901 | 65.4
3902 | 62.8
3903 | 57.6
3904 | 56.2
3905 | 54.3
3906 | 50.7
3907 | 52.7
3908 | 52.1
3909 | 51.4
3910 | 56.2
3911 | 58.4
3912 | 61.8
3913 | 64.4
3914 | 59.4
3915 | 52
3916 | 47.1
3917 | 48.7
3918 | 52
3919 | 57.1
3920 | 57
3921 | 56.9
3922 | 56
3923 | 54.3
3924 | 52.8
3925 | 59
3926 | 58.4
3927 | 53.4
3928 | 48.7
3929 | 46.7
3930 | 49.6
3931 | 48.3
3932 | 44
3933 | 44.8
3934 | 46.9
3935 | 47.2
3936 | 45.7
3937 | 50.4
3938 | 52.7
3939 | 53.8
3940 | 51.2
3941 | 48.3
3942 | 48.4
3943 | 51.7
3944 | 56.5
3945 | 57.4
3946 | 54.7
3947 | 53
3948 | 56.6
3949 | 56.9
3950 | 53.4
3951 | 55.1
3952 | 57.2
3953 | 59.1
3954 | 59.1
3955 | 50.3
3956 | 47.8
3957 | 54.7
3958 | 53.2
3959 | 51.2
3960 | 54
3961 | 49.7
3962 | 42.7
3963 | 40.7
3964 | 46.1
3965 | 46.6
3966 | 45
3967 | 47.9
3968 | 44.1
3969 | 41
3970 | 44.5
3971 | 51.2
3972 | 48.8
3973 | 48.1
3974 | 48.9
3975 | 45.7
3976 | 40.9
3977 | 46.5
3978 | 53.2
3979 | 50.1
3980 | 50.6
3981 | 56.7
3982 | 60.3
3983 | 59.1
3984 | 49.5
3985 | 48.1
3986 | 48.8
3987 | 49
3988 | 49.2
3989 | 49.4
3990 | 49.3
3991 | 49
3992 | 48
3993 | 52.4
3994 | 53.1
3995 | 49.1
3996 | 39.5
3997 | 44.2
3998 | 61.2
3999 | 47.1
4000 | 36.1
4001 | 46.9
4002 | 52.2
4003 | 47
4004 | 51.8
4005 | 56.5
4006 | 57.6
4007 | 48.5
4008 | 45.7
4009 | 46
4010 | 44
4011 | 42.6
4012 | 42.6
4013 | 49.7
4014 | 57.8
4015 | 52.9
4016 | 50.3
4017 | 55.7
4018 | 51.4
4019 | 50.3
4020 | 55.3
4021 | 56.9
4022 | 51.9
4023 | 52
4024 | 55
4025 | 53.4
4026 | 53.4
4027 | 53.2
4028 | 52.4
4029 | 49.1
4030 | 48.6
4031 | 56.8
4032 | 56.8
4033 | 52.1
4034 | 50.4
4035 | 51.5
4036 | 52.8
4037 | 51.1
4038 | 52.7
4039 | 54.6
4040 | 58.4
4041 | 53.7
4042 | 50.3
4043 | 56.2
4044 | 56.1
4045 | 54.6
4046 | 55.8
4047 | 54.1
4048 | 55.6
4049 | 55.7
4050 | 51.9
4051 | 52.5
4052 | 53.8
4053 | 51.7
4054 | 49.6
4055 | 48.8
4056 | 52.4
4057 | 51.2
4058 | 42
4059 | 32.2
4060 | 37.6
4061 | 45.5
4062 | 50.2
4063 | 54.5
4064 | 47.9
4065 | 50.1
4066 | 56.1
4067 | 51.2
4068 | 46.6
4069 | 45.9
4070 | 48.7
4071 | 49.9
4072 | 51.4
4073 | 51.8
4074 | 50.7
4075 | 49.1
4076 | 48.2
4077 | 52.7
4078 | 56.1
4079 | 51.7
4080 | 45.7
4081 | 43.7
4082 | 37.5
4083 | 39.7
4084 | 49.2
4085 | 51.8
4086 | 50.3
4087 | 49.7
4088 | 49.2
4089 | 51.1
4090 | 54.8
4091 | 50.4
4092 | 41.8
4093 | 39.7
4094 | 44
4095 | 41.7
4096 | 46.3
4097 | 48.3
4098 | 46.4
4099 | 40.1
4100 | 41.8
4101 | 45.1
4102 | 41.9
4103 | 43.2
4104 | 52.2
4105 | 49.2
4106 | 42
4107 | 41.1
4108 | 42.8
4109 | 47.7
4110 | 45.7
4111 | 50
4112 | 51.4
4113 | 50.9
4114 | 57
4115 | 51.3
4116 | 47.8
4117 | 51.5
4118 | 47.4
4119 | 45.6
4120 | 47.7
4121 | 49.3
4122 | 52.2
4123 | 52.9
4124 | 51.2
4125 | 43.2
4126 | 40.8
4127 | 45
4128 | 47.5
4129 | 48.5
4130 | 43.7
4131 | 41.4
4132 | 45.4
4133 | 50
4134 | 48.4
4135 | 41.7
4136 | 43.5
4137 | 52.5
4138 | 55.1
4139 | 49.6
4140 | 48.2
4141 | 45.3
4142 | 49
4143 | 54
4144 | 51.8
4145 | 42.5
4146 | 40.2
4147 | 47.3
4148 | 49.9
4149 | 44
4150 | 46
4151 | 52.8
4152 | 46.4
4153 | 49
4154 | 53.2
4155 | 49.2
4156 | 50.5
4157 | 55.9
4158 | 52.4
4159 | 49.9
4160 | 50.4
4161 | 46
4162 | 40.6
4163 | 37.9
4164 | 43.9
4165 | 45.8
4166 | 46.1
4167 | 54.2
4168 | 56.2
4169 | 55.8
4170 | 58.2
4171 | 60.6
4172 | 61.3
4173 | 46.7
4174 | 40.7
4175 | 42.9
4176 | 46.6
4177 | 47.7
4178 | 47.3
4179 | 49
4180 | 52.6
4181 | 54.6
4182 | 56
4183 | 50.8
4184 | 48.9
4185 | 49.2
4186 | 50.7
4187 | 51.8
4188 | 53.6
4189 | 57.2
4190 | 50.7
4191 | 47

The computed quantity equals 1.6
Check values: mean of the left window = 50.5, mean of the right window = 48.3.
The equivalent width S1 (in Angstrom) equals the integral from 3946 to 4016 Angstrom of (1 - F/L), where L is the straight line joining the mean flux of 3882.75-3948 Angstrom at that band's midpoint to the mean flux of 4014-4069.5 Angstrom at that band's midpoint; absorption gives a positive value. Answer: 3.8 Angstrom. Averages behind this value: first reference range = 53.7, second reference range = 51.7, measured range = 49.8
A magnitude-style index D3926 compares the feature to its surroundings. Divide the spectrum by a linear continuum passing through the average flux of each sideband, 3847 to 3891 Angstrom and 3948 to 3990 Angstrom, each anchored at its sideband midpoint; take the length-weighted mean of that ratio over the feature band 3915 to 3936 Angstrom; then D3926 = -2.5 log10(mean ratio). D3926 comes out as 0.053 mag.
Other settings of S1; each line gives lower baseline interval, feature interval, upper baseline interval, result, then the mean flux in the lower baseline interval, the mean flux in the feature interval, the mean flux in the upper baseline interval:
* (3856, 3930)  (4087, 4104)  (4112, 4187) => 1.7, 57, 45.7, 48.9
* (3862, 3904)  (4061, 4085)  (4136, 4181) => 1.4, 58.5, 49.1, 49.2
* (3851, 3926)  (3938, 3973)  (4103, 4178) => 2.6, 57.5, 50.9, 48.4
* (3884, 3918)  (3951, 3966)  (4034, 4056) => 1.0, 55.4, 50.8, 53.3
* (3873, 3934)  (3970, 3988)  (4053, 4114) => 0.7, 55.4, 50.1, 47.4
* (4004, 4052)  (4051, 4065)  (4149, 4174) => 1.1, 52.5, 47.8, 50.1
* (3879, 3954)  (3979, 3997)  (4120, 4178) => 0.6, 53.9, 50.5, 48.4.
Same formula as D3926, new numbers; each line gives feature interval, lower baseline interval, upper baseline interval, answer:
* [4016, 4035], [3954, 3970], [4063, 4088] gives -0.09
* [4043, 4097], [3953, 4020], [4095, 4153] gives -0.02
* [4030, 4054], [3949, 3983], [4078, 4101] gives -0.13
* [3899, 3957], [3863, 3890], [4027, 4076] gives 0.06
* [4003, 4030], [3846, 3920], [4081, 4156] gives 0.01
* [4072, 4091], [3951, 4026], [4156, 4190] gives 0.02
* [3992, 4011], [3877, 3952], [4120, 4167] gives 0.07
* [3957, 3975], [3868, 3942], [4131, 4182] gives 0.14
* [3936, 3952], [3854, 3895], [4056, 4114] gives 0.03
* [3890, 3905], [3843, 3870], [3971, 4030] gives -0.02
